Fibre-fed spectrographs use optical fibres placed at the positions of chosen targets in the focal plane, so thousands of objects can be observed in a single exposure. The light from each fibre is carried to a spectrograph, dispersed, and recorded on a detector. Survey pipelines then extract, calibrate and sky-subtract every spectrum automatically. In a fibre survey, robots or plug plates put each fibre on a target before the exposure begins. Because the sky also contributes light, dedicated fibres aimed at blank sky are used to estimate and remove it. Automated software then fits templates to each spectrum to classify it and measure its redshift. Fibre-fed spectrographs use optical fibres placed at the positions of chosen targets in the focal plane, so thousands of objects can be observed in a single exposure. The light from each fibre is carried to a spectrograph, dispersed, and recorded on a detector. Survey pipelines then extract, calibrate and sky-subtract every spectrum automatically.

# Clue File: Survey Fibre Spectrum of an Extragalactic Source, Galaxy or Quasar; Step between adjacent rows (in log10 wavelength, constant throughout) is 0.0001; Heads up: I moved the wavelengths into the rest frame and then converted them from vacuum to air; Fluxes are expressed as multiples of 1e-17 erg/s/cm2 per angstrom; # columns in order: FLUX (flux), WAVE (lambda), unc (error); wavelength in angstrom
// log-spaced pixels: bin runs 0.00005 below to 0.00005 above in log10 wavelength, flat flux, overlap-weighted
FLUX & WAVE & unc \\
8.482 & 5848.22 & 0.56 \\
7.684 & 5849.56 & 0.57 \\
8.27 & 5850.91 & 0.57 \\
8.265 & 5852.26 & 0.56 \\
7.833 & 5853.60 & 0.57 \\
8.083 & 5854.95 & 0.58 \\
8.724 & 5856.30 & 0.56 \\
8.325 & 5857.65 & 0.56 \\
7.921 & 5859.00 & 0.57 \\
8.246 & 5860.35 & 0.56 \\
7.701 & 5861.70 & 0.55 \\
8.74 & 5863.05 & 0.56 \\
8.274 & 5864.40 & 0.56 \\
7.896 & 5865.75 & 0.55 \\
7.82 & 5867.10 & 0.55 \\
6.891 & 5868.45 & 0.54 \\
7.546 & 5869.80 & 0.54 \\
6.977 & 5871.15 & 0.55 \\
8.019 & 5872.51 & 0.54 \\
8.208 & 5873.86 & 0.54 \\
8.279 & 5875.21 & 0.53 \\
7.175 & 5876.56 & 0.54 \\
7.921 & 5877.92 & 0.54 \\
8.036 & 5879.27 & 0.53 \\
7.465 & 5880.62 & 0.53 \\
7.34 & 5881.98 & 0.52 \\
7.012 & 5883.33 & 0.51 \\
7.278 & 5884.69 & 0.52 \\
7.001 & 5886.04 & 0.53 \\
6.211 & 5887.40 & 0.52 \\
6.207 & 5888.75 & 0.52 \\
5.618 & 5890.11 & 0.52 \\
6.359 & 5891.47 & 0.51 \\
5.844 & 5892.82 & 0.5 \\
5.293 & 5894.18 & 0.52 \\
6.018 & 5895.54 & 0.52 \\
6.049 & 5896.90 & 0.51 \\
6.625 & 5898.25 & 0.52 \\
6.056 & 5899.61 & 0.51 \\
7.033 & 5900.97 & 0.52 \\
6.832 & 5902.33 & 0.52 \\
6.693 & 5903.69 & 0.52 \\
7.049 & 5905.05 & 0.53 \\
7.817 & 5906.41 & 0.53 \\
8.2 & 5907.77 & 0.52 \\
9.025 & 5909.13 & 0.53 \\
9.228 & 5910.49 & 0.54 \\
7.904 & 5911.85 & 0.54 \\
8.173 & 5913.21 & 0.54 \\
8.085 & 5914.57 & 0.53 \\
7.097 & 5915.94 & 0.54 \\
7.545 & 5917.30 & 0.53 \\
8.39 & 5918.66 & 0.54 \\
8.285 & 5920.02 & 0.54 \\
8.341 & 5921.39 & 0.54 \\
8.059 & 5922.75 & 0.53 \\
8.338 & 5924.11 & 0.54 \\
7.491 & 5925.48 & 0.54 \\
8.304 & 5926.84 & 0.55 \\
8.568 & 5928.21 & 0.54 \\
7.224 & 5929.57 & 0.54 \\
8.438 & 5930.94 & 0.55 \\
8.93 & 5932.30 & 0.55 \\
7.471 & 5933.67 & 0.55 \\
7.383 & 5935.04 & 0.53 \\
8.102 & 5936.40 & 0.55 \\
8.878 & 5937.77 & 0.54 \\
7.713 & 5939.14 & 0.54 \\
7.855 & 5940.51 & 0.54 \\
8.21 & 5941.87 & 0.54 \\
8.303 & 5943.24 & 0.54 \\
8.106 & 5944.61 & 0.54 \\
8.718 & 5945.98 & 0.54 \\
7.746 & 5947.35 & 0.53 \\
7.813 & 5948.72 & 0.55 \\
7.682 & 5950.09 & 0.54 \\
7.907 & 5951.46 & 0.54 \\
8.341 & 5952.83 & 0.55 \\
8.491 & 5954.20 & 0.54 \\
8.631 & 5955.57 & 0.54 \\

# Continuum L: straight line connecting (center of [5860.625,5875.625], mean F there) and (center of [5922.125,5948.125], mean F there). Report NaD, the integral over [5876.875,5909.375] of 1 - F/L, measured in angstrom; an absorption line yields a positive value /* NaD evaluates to 4.5 angstrom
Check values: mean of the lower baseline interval 7.85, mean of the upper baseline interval 8.1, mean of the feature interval 6.85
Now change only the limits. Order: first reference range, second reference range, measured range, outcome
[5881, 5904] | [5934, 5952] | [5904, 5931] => -3.11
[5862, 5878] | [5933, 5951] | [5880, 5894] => 2.26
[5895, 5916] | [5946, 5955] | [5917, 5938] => -1.06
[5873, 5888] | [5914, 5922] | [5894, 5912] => 1.40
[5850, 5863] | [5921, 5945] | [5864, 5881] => 0.89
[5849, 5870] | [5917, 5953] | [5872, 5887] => 0.86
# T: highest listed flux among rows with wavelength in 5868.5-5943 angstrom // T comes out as 9.228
